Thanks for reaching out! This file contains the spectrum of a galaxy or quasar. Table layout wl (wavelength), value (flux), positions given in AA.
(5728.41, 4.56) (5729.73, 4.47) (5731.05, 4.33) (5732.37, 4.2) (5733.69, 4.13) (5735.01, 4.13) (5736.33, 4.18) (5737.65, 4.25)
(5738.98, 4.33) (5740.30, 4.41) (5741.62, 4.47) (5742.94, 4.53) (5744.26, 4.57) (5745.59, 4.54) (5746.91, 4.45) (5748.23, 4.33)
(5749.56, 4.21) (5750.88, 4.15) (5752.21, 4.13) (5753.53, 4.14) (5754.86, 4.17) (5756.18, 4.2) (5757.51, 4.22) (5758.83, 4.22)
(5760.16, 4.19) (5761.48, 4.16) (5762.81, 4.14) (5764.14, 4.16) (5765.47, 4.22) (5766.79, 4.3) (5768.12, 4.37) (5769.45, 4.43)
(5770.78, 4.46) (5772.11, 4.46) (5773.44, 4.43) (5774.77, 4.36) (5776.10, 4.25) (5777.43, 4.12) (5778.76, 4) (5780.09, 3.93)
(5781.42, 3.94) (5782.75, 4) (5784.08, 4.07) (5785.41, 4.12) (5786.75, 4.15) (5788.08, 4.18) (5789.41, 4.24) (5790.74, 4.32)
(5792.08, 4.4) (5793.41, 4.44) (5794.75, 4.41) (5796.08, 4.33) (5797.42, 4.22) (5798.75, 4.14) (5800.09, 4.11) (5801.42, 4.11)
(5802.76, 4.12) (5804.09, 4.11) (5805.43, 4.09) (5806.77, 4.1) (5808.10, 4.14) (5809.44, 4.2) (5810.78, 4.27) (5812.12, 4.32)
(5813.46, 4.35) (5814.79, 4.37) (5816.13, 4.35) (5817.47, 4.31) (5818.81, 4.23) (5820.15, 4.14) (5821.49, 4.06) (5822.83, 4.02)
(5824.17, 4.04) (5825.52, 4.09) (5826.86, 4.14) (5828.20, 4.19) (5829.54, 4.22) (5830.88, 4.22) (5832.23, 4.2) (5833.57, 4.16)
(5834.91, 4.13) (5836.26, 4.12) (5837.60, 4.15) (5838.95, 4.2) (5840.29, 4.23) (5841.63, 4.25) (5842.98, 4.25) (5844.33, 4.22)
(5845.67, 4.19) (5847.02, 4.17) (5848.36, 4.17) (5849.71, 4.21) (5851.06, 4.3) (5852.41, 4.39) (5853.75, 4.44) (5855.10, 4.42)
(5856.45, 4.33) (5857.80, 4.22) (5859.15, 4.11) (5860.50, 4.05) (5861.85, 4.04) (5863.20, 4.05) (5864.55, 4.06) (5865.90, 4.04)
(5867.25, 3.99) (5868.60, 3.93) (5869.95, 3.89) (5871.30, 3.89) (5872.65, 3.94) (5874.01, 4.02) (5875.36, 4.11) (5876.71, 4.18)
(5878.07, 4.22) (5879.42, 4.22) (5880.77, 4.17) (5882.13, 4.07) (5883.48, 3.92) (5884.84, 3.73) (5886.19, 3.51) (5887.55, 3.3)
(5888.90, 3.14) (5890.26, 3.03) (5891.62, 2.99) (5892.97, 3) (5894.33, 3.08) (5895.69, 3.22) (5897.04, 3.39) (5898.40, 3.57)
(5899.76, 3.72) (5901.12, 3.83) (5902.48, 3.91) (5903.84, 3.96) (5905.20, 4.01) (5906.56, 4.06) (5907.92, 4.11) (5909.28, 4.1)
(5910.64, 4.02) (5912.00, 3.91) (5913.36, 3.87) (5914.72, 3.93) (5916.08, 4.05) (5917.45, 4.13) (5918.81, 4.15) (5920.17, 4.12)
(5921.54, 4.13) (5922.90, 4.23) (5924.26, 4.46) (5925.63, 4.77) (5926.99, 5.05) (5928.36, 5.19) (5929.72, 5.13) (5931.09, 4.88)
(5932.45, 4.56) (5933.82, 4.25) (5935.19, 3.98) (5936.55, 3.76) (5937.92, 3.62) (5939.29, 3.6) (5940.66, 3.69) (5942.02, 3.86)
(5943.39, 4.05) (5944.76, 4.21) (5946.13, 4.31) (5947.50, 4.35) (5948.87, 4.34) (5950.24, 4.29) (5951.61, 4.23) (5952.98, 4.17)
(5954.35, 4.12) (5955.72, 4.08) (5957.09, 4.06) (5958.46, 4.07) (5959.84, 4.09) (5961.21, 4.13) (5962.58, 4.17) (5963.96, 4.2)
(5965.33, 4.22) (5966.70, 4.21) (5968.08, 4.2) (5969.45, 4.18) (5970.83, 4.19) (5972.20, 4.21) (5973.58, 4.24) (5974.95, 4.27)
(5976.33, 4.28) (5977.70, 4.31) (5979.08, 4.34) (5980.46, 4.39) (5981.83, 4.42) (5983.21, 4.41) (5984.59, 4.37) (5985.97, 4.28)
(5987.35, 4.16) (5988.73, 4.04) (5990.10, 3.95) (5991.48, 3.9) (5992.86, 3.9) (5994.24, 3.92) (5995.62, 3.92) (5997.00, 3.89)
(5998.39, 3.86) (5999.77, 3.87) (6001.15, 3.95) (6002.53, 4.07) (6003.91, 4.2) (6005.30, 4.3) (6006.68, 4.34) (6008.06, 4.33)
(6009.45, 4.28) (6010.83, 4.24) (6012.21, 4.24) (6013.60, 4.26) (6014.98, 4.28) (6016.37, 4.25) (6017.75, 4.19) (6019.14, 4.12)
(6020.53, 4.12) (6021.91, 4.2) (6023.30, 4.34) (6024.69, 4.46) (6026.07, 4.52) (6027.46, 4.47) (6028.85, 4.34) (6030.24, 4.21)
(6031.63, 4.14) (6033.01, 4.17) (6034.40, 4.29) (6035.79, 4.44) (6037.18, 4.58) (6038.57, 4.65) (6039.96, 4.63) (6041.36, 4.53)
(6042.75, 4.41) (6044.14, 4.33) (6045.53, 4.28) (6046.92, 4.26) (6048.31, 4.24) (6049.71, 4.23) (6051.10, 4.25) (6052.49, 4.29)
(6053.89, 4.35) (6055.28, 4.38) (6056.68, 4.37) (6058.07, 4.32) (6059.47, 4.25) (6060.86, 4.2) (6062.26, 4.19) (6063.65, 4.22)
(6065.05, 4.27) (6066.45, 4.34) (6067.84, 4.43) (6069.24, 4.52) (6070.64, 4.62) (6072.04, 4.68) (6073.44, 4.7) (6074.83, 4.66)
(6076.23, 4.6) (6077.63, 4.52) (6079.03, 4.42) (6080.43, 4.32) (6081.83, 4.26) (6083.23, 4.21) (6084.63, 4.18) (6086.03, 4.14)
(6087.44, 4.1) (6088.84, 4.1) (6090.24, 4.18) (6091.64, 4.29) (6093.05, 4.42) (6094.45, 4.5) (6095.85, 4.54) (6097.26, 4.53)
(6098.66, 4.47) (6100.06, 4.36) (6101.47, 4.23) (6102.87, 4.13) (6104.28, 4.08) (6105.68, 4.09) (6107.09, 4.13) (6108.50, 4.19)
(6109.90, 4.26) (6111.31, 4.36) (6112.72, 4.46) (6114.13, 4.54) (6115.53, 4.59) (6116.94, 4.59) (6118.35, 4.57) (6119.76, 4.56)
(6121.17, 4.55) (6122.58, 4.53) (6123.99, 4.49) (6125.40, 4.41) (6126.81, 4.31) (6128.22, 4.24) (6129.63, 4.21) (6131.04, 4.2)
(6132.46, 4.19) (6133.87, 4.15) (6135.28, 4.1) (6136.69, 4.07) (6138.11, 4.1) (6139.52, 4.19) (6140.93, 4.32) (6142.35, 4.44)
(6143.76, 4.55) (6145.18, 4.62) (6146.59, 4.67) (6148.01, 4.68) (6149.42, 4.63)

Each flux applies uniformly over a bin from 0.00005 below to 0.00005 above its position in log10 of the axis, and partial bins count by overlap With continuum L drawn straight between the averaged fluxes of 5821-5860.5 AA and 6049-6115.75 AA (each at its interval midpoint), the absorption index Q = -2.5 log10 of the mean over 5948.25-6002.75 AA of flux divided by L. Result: 0.03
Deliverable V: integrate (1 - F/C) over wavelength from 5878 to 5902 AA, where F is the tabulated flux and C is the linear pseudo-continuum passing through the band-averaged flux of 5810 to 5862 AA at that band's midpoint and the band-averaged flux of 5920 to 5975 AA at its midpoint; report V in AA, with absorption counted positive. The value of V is 3.9 AA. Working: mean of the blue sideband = 4.21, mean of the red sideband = 4.24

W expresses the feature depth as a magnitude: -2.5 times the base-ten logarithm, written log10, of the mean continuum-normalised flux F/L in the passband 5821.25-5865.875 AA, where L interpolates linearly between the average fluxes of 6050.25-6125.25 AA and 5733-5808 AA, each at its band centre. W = 0.02 mag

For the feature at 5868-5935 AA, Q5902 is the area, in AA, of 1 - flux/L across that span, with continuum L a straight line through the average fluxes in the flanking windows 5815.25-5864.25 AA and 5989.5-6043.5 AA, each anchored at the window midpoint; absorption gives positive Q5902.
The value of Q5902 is 3.56 AA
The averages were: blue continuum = 4.19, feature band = 3.98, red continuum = 4.23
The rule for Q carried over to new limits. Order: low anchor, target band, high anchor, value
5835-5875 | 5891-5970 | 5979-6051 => 0.03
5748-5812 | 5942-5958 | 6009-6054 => 0.03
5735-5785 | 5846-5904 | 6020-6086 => 0.11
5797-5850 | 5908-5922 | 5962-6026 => 0.04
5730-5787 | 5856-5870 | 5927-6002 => 0.04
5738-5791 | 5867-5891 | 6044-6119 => 0.12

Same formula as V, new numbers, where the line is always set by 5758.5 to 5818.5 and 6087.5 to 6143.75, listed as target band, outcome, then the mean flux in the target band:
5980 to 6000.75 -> 1.0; 4.08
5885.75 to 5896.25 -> 2.7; 3.15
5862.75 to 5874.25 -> 0.7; 3.98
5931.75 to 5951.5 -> 0.9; 4.07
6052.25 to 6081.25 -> -0.7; 4.41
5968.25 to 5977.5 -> 0.1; 4.23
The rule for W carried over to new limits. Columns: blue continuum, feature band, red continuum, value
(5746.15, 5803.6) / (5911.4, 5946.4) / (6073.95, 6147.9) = 0.01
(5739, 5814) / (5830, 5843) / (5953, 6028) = 0.01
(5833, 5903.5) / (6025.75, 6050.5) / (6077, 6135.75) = -0.04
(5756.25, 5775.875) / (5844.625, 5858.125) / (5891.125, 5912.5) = -0.10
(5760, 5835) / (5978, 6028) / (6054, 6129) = 0.03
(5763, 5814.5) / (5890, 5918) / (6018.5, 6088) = 0.15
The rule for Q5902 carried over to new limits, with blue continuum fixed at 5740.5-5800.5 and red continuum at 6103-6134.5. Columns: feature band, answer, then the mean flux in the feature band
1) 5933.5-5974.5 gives 1.9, 4.1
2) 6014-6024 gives 0.2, 4.21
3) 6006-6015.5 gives 0.1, 4.28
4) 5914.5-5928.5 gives -0.2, 4.37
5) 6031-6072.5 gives -0.3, 4.36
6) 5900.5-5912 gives 0.8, 4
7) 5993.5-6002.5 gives 0.8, 3.91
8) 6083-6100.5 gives 0.1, 4.31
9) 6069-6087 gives -0.4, 4.44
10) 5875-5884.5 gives 0.4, 4.11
